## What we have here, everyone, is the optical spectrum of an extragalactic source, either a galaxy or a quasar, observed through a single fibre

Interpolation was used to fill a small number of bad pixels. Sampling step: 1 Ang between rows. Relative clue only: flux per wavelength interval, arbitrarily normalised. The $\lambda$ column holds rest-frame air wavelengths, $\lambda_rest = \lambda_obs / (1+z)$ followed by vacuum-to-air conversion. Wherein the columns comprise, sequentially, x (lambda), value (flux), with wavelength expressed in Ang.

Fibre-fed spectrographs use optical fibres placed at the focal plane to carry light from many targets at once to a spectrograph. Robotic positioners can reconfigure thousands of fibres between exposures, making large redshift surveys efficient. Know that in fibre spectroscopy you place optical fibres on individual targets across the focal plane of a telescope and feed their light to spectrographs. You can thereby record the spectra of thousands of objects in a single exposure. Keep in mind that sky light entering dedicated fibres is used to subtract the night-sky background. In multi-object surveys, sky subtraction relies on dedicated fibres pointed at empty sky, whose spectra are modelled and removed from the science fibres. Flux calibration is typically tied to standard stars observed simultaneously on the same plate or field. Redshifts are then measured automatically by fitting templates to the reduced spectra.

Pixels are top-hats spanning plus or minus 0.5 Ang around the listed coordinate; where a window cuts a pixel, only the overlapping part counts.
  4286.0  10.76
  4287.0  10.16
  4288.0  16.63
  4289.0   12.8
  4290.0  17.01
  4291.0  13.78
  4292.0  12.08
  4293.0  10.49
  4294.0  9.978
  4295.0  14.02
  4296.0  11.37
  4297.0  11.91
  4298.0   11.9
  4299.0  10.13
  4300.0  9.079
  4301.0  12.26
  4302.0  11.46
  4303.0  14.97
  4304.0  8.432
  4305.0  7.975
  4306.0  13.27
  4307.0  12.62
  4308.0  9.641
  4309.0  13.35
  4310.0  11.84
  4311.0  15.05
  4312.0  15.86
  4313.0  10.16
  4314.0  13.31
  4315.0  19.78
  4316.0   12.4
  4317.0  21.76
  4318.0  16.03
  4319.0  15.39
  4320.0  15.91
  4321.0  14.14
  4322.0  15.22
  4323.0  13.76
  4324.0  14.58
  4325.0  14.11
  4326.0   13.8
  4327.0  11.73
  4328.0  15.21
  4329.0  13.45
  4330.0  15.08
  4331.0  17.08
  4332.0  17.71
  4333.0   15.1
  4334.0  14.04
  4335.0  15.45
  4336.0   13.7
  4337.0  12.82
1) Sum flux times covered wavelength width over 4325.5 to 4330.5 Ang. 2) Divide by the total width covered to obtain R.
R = 13.9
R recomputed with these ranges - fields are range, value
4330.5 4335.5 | 15.9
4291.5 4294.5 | 10.8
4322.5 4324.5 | 14.2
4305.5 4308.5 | 11.8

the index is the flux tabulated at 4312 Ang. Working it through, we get 15.86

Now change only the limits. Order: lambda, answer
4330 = 15.08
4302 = 11.46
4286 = 10.76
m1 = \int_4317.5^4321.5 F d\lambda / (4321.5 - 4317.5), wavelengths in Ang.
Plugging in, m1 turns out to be 15.4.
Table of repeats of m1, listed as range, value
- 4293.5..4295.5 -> 12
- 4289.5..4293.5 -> 13.3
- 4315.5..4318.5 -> 16.7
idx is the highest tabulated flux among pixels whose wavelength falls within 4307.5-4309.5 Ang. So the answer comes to 13.35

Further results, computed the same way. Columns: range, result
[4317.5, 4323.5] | 16.03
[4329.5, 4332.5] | 17.71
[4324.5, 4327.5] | 14.11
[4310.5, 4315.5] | 19.78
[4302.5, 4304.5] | 14.97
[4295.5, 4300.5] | 11.91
